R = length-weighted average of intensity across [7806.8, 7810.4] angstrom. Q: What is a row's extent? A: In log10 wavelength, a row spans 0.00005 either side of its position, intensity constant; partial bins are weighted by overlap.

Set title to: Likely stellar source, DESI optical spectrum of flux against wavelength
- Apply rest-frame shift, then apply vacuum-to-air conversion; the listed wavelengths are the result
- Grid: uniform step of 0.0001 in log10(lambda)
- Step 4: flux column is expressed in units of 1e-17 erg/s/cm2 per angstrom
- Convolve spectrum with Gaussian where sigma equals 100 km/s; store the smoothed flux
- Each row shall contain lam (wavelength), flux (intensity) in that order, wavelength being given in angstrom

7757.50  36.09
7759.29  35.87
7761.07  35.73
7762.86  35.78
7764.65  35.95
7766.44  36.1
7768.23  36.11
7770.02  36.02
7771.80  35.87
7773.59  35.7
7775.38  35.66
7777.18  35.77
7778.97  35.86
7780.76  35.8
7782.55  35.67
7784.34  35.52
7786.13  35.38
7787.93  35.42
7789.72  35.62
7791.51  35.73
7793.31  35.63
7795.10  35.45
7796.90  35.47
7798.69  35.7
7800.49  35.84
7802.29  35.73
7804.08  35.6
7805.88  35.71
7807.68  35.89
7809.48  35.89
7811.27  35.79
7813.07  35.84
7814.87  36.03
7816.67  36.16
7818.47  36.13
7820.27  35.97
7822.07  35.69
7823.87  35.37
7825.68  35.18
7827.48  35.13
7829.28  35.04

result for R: 36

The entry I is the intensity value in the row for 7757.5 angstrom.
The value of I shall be 36.09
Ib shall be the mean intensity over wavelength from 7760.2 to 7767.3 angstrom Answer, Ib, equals 35.9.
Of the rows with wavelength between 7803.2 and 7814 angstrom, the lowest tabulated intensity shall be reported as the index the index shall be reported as 35.6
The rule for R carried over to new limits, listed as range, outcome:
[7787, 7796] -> 35.6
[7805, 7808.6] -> 35.8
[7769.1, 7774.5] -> 35.9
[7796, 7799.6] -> 35.6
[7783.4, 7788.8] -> 35.4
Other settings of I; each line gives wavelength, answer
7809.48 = 35.89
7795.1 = 35.45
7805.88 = 35.71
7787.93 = 35.42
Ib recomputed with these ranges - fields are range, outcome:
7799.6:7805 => 35.7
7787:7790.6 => 35.5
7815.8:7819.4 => 36.1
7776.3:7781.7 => 35.8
